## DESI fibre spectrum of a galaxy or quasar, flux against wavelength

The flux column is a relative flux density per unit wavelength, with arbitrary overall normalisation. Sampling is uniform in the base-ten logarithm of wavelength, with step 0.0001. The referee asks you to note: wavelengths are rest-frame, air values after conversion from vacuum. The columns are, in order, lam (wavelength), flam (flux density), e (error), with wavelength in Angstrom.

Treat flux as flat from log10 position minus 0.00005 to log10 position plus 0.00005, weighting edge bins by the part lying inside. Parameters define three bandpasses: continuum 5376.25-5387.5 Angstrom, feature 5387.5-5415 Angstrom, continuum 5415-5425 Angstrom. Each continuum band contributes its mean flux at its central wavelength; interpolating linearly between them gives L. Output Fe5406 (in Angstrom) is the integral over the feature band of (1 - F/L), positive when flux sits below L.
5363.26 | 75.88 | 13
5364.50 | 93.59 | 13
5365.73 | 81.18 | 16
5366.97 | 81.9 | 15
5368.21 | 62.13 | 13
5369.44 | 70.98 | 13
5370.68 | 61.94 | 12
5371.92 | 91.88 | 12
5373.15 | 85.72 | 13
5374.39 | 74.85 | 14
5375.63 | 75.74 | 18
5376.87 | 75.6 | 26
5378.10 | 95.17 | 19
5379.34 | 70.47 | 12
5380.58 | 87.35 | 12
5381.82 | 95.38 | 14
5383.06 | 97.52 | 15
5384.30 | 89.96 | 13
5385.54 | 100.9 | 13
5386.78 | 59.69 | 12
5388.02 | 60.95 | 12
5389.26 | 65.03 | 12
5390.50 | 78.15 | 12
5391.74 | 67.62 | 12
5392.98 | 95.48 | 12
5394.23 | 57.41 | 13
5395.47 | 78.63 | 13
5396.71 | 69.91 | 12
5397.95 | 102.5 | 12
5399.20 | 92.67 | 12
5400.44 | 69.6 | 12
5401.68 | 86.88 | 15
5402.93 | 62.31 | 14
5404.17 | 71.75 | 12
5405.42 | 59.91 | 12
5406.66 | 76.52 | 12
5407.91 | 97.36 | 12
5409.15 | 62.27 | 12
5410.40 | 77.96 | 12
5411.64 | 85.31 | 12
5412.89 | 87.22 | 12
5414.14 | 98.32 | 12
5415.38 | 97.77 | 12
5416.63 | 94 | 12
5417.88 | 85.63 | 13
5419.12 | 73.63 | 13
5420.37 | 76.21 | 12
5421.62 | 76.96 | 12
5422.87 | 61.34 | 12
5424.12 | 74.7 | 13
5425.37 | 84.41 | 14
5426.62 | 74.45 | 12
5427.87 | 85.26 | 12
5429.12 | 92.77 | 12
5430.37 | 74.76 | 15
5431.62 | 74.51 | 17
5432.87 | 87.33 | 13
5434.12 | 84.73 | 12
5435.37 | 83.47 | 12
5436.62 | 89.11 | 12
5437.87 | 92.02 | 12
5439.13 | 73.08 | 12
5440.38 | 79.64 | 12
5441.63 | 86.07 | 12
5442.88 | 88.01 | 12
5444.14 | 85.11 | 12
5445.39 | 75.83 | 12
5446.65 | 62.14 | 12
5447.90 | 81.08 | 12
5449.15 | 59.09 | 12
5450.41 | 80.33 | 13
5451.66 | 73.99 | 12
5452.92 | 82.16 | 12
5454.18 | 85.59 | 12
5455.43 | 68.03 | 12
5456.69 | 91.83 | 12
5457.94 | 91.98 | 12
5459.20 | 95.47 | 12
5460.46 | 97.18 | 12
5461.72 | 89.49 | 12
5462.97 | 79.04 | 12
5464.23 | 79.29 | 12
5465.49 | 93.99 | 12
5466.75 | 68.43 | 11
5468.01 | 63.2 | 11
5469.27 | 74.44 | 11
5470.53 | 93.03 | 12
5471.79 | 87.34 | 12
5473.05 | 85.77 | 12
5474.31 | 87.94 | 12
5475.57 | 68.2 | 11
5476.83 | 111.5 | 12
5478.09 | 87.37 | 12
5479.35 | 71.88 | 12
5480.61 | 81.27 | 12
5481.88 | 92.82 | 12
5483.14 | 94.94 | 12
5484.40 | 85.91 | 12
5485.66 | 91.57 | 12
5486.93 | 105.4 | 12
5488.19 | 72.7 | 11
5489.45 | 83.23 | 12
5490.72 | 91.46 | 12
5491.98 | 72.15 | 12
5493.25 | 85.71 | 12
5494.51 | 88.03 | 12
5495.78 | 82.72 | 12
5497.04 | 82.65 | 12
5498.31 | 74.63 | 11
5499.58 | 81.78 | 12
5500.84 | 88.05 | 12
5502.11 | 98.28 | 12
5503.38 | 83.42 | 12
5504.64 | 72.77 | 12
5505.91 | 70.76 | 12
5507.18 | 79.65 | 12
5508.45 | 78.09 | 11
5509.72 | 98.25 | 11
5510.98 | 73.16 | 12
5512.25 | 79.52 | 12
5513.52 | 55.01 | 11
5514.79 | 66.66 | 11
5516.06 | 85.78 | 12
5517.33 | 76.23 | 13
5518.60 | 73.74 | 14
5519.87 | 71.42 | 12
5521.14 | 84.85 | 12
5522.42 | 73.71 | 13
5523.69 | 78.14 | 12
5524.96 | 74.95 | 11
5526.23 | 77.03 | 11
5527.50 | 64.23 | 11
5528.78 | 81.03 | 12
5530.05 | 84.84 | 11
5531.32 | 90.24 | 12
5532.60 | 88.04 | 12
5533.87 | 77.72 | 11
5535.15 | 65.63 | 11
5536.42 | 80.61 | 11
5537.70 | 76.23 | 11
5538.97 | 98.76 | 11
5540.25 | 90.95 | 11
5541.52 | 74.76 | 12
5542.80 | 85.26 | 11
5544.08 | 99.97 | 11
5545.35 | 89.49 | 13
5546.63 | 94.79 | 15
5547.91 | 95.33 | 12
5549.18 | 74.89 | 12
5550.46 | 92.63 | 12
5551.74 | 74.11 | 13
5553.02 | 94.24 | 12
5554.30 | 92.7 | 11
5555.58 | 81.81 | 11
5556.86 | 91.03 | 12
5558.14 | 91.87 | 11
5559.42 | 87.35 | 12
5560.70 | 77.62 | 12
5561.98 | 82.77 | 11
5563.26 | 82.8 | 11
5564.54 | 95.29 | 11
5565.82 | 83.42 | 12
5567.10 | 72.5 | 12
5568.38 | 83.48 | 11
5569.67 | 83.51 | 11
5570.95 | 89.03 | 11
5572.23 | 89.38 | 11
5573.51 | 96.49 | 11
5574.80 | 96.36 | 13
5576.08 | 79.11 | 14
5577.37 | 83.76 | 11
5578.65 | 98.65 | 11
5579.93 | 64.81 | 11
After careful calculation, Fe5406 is 1.6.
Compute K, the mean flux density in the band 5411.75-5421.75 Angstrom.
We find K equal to 86.6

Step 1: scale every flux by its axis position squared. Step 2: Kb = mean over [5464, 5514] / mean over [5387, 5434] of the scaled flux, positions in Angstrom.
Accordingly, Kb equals 1.08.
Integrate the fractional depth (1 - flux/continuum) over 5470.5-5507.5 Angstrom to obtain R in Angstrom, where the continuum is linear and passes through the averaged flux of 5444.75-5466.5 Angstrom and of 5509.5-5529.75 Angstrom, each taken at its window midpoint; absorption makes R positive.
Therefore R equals -3.1 Angstrom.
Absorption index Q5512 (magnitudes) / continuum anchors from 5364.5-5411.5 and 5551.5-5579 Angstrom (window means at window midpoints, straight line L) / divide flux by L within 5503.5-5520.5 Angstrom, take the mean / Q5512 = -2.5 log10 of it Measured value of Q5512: 0.12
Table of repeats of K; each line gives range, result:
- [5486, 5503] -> 85.2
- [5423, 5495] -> 83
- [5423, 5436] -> 80.9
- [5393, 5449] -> 80.2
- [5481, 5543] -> 81.3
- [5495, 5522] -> 78.9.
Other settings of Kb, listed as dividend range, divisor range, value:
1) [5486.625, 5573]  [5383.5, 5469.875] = 1.07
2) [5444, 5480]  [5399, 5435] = 1.04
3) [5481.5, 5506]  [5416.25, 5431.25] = 1.10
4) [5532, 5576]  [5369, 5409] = 1.16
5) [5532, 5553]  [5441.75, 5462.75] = 1.08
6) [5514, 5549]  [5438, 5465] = 1.03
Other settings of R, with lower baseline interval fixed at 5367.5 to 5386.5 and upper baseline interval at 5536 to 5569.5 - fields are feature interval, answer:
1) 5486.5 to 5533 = 2.82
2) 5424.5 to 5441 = 0.14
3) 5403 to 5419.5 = 0.25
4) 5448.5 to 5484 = 0.32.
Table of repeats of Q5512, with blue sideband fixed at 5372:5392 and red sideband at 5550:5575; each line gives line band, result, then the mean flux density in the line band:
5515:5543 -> 0.08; 79.4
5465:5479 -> 0.00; 83.4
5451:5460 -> -0.02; 84.4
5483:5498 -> -0.02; 85.8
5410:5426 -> -0.01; 82.6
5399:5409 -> 0.08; 75.8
